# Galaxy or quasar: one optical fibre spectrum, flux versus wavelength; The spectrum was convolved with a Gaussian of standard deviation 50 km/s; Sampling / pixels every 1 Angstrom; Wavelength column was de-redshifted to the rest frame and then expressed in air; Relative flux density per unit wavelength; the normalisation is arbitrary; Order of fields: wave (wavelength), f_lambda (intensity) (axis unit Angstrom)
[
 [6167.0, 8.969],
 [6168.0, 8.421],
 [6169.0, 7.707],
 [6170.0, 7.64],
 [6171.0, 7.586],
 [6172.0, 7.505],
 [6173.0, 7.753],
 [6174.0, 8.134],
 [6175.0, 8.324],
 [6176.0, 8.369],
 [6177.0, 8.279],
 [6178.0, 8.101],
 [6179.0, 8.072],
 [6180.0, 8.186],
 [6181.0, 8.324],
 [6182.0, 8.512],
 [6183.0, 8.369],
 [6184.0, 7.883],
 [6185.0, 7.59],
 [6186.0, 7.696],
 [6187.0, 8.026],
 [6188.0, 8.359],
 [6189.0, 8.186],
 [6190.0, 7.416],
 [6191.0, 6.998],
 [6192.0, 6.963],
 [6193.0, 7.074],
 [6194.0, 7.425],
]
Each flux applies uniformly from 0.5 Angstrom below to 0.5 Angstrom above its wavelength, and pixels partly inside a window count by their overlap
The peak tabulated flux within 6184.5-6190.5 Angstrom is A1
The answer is 8.359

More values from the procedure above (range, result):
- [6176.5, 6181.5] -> 8.324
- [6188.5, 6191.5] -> 8.186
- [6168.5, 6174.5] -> 8.134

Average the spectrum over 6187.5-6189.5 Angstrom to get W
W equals 8.27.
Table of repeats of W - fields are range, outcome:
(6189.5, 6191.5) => 7.21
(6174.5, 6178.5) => 8.27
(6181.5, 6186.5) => 8.01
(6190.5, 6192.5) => 6.98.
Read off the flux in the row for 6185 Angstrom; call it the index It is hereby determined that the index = 7.59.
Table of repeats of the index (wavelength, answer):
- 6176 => 8.369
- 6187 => 8.026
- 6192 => 6.963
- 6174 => 8.134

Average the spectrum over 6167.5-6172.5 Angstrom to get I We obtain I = 7.77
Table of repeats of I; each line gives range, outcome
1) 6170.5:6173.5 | 7.61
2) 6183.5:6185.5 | 7.74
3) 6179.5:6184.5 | 8.25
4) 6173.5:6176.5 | 8.28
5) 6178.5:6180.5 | 8.13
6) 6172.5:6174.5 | 7.94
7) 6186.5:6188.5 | 8.19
